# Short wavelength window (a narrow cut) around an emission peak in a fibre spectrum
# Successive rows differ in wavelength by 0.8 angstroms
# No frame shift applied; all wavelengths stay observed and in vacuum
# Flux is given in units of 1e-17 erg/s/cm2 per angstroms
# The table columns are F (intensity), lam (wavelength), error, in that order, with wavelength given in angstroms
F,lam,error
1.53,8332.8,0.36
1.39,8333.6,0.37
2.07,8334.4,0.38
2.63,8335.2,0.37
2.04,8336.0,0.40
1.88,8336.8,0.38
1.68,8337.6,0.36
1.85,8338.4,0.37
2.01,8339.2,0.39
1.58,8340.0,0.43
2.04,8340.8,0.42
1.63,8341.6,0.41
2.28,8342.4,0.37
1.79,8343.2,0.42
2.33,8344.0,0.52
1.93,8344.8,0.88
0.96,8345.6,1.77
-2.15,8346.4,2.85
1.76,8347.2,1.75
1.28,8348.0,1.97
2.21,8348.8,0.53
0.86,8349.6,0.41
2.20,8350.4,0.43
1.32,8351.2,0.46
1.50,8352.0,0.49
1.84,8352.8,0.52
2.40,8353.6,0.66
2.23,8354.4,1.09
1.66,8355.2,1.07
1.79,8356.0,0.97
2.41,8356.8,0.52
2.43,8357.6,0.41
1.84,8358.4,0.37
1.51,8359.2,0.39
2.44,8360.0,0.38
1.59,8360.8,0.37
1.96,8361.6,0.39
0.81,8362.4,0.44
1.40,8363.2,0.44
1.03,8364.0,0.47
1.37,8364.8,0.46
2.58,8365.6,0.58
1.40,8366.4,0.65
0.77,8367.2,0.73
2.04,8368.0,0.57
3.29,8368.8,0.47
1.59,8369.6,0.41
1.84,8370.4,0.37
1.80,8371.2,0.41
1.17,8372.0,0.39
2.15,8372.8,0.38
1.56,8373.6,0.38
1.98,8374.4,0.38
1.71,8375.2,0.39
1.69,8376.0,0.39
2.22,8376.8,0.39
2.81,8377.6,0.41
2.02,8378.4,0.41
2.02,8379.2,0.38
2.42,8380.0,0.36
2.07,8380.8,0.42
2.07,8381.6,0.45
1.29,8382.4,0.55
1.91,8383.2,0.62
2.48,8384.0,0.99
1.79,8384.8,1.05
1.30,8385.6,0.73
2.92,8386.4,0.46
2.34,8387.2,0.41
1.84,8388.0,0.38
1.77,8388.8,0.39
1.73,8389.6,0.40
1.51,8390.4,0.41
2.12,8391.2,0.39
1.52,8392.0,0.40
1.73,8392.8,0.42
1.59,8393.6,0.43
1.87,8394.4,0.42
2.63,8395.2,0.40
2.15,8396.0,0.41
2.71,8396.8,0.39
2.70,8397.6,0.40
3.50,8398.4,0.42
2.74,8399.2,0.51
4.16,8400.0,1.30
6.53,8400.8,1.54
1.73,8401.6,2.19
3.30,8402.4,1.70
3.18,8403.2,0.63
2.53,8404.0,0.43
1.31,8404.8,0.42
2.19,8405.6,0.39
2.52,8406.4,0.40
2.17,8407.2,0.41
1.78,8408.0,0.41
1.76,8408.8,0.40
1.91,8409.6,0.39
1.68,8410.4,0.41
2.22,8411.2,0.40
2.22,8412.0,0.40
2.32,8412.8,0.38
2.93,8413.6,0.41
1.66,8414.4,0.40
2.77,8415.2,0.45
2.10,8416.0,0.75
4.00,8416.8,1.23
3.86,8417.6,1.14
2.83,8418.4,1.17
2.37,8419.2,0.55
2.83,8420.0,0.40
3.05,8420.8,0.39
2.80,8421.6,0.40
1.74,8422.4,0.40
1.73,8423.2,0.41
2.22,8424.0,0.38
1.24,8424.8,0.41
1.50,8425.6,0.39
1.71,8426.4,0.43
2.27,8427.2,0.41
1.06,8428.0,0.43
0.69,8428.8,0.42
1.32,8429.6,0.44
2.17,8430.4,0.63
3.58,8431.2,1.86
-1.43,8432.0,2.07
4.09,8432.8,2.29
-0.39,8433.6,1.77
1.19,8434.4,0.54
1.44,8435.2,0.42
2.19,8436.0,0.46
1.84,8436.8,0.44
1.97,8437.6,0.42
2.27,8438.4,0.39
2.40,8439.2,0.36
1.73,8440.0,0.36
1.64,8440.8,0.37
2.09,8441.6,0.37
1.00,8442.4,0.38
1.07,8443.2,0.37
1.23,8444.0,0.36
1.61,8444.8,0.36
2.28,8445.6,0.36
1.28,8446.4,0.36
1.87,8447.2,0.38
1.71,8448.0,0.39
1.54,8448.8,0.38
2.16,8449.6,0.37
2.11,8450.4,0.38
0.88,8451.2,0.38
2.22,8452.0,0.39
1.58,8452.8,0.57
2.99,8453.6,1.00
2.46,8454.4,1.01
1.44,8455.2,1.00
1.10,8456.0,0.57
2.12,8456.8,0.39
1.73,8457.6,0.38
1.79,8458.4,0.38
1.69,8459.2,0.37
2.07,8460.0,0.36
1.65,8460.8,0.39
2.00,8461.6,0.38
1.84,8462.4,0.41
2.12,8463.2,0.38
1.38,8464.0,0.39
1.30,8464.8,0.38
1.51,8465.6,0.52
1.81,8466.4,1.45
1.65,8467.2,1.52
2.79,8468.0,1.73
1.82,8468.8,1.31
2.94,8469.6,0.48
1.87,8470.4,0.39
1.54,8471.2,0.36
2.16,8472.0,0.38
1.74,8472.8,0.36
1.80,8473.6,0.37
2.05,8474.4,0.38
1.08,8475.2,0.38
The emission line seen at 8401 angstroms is [S II]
